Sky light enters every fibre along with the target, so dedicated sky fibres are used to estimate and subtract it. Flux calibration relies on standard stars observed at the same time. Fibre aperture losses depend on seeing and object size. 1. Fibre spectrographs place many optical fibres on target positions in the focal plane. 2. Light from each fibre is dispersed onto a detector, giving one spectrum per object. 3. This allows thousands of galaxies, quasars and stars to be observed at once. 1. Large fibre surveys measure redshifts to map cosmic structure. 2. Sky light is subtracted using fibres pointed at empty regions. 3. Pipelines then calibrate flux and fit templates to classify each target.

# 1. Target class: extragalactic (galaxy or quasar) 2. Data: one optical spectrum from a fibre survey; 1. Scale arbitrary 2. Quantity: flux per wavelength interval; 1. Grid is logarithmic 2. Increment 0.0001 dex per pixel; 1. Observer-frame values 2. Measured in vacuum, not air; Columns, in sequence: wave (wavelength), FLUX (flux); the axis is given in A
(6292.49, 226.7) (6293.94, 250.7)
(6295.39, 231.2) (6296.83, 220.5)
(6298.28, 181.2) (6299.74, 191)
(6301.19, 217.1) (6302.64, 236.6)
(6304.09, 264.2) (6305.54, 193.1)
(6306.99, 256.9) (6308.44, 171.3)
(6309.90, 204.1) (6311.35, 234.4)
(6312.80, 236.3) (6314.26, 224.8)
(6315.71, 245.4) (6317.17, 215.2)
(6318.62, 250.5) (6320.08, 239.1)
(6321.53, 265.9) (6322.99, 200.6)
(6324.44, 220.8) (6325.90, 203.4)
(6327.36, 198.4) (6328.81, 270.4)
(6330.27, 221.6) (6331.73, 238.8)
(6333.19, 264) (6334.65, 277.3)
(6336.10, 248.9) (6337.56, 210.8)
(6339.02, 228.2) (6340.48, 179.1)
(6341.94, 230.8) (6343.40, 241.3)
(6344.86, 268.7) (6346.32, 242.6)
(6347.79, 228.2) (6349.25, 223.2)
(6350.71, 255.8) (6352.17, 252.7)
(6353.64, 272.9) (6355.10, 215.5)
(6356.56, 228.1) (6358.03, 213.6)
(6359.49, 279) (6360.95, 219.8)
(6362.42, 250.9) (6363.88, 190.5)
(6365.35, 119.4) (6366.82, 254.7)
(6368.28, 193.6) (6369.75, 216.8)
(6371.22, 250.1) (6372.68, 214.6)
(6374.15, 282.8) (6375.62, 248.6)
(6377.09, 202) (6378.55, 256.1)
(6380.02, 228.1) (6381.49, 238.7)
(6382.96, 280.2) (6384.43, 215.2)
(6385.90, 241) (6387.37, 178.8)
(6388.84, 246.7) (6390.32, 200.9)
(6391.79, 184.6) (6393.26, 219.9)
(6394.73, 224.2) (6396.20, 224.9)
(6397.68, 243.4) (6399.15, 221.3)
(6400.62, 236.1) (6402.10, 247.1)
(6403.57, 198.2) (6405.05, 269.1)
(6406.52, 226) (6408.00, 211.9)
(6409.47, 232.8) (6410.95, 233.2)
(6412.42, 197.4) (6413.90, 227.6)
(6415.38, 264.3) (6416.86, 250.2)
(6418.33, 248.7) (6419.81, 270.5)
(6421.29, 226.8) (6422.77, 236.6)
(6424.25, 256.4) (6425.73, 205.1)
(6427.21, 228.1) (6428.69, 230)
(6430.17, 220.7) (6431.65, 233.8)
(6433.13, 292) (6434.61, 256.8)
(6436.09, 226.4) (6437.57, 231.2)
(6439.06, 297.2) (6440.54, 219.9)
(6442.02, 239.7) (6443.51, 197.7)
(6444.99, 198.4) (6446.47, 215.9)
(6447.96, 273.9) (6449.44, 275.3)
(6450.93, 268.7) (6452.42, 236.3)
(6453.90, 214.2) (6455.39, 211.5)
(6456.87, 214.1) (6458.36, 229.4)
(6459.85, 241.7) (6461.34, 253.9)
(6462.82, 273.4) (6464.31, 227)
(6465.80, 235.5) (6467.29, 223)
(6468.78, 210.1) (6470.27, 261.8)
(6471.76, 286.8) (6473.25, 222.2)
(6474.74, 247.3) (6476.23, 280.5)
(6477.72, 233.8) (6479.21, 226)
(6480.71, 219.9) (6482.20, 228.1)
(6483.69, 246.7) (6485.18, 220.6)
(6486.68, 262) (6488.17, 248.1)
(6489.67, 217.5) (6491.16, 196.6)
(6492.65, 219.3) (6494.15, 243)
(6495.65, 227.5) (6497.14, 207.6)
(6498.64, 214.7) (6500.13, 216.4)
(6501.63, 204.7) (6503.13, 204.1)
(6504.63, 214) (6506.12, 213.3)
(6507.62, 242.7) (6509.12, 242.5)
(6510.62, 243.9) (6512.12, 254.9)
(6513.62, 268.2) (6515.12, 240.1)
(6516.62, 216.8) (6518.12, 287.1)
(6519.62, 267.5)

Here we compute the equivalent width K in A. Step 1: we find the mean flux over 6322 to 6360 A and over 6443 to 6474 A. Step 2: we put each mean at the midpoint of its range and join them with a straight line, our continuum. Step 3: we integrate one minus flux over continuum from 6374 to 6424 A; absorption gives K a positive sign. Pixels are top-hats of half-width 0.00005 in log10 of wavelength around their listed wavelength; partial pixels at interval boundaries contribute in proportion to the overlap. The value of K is 0.8 A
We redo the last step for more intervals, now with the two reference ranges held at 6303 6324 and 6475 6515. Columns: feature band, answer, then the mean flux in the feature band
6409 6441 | -1.44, 240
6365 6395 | 0.60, 225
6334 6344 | -0.06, 231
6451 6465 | -0.28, 235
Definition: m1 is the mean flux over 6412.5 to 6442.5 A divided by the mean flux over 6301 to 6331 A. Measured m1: 1.06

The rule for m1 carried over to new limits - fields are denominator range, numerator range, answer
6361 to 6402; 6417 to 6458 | 1.06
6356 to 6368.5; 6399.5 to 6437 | 1.09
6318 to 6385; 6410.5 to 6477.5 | 1.03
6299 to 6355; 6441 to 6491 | 1.02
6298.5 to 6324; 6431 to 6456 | 1.07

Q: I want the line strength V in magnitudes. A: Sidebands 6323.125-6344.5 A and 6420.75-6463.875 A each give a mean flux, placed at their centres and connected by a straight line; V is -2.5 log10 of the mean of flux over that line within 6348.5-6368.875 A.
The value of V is 0.027 mag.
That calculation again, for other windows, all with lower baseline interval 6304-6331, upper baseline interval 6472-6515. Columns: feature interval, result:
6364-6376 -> 0.04 mag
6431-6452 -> -0.07 mag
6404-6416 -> -0.01 mag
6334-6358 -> -0.05 mag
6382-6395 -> 0.03 mag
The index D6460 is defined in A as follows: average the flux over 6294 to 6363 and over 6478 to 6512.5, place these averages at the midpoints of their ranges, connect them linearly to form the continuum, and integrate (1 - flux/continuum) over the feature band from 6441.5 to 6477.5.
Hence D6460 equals -1.8 A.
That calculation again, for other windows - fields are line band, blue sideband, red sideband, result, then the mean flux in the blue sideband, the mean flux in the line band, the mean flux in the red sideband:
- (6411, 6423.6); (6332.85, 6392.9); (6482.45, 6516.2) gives -0.5 A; 231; 240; 229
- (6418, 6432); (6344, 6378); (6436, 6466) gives 0.0 A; 232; 235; 237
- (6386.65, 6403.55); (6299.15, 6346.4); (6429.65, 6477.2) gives 1.2 A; 230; 220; 241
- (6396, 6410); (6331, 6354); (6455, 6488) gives 0.5 A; 241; 231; 239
